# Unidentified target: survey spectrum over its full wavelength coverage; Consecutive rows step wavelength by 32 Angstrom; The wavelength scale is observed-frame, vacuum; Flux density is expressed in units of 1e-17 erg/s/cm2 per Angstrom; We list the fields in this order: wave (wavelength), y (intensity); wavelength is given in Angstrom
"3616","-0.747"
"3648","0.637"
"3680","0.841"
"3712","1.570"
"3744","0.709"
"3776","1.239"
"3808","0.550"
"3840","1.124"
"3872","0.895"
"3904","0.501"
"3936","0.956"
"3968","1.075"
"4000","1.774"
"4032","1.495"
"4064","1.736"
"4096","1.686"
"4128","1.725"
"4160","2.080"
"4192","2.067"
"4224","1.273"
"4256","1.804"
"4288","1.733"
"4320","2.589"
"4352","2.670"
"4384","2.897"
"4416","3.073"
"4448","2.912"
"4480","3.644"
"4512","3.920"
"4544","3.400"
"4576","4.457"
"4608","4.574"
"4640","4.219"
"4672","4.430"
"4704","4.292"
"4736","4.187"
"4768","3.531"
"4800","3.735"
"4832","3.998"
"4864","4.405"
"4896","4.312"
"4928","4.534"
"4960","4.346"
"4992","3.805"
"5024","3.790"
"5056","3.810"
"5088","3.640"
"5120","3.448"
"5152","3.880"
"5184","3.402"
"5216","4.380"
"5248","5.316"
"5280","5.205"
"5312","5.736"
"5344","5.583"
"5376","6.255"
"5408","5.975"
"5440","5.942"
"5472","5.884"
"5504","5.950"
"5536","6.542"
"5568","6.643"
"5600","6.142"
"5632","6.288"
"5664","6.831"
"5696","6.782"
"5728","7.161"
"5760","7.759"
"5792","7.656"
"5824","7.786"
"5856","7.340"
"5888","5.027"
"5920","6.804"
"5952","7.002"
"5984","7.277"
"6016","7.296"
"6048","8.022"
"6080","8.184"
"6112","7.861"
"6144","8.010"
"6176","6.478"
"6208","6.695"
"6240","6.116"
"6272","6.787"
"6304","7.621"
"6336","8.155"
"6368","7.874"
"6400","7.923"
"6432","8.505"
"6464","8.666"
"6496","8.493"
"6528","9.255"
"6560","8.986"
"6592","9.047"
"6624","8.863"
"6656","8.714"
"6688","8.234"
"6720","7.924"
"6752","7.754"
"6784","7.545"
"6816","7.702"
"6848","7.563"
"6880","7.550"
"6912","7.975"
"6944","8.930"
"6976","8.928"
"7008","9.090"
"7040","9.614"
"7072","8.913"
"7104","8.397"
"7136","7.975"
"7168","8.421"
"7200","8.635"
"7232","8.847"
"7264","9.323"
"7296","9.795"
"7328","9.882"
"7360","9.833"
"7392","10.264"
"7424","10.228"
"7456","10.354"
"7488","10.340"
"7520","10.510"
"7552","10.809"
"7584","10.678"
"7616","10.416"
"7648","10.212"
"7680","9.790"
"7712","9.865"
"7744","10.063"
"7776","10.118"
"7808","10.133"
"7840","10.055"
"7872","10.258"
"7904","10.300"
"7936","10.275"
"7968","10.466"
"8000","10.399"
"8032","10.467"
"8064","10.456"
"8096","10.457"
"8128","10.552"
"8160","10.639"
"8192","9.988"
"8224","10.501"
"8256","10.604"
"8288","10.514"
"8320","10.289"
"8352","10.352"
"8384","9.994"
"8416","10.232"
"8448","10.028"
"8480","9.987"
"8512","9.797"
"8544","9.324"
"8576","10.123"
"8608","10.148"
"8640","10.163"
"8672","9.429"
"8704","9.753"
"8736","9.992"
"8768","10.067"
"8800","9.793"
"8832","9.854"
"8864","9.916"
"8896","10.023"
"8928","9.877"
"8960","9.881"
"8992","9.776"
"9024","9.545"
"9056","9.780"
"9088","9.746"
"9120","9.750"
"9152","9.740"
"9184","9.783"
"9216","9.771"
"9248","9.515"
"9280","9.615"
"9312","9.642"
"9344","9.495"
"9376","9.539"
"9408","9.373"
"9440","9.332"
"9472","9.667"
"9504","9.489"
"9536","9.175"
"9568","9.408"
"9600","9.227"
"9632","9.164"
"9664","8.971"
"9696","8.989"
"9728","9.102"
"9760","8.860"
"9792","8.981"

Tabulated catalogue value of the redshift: 0.00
